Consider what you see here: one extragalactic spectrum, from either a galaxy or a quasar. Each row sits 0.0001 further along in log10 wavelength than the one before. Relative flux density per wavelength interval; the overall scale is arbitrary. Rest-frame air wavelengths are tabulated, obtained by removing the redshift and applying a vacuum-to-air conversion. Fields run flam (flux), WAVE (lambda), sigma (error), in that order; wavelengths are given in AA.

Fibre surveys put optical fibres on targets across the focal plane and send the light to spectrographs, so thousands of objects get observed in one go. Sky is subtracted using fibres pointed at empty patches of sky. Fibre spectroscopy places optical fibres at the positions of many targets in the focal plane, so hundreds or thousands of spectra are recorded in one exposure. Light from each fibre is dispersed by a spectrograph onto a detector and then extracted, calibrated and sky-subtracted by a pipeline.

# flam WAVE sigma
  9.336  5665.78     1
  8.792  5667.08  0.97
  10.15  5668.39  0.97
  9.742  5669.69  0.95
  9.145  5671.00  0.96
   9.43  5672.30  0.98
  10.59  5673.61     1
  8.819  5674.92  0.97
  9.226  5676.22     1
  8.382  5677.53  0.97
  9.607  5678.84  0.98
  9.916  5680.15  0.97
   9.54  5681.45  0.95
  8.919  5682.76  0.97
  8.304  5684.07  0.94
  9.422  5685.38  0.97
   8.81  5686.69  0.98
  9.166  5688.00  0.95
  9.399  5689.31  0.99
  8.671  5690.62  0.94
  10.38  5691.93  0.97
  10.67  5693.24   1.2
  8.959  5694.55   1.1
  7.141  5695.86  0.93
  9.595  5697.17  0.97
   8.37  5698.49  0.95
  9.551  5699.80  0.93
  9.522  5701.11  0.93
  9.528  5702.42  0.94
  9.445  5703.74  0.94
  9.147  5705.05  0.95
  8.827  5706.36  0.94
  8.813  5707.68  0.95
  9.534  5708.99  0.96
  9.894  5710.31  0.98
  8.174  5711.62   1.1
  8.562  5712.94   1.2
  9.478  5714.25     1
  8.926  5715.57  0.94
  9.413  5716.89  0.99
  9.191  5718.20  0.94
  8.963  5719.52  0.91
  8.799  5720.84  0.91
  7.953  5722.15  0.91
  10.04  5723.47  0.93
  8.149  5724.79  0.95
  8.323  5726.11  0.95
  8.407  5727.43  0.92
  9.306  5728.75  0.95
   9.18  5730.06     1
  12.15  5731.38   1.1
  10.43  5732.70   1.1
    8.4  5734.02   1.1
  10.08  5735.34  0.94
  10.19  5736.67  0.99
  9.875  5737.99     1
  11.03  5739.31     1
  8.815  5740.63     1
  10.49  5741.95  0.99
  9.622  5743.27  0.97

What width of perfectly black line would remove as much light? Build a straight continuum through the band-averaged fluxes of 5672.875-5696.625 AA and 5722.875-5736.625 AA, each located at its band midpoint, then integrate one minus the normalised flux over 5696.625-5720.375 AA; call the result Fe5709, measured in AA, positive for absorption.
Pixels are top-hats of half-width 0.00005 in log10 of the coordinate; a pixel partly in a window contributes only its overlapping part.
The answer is 0.5 AA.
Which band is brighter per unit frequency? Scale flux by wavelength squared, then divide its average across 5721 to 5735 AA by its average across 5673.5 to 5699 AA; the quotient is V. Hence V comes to 1.02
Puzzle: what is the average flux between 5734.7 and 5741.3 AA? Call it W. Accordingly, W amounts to 9.99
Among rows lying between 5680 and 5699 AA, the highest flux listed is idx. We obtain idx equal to 10.67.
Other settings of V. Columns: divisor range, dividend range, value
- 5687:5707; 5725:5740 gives 1.07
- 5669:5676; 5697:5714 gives 0.97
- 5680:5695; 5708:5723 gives 0.97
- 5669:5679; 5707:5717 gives 0.98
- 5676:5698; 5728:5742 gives 1.11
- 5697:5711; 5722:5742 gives 1.04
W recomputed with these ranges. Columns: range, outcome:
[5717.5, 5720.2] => 9.08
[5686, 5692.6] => 9.29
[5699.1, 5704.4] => 9.51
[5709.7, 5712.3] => 9.02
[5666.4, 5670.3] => 9.57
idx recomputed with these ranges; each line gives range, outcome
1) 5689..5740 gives 12.15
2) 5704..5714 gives 9.894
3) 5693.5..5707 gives 9.595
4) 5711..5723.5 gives 10.04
